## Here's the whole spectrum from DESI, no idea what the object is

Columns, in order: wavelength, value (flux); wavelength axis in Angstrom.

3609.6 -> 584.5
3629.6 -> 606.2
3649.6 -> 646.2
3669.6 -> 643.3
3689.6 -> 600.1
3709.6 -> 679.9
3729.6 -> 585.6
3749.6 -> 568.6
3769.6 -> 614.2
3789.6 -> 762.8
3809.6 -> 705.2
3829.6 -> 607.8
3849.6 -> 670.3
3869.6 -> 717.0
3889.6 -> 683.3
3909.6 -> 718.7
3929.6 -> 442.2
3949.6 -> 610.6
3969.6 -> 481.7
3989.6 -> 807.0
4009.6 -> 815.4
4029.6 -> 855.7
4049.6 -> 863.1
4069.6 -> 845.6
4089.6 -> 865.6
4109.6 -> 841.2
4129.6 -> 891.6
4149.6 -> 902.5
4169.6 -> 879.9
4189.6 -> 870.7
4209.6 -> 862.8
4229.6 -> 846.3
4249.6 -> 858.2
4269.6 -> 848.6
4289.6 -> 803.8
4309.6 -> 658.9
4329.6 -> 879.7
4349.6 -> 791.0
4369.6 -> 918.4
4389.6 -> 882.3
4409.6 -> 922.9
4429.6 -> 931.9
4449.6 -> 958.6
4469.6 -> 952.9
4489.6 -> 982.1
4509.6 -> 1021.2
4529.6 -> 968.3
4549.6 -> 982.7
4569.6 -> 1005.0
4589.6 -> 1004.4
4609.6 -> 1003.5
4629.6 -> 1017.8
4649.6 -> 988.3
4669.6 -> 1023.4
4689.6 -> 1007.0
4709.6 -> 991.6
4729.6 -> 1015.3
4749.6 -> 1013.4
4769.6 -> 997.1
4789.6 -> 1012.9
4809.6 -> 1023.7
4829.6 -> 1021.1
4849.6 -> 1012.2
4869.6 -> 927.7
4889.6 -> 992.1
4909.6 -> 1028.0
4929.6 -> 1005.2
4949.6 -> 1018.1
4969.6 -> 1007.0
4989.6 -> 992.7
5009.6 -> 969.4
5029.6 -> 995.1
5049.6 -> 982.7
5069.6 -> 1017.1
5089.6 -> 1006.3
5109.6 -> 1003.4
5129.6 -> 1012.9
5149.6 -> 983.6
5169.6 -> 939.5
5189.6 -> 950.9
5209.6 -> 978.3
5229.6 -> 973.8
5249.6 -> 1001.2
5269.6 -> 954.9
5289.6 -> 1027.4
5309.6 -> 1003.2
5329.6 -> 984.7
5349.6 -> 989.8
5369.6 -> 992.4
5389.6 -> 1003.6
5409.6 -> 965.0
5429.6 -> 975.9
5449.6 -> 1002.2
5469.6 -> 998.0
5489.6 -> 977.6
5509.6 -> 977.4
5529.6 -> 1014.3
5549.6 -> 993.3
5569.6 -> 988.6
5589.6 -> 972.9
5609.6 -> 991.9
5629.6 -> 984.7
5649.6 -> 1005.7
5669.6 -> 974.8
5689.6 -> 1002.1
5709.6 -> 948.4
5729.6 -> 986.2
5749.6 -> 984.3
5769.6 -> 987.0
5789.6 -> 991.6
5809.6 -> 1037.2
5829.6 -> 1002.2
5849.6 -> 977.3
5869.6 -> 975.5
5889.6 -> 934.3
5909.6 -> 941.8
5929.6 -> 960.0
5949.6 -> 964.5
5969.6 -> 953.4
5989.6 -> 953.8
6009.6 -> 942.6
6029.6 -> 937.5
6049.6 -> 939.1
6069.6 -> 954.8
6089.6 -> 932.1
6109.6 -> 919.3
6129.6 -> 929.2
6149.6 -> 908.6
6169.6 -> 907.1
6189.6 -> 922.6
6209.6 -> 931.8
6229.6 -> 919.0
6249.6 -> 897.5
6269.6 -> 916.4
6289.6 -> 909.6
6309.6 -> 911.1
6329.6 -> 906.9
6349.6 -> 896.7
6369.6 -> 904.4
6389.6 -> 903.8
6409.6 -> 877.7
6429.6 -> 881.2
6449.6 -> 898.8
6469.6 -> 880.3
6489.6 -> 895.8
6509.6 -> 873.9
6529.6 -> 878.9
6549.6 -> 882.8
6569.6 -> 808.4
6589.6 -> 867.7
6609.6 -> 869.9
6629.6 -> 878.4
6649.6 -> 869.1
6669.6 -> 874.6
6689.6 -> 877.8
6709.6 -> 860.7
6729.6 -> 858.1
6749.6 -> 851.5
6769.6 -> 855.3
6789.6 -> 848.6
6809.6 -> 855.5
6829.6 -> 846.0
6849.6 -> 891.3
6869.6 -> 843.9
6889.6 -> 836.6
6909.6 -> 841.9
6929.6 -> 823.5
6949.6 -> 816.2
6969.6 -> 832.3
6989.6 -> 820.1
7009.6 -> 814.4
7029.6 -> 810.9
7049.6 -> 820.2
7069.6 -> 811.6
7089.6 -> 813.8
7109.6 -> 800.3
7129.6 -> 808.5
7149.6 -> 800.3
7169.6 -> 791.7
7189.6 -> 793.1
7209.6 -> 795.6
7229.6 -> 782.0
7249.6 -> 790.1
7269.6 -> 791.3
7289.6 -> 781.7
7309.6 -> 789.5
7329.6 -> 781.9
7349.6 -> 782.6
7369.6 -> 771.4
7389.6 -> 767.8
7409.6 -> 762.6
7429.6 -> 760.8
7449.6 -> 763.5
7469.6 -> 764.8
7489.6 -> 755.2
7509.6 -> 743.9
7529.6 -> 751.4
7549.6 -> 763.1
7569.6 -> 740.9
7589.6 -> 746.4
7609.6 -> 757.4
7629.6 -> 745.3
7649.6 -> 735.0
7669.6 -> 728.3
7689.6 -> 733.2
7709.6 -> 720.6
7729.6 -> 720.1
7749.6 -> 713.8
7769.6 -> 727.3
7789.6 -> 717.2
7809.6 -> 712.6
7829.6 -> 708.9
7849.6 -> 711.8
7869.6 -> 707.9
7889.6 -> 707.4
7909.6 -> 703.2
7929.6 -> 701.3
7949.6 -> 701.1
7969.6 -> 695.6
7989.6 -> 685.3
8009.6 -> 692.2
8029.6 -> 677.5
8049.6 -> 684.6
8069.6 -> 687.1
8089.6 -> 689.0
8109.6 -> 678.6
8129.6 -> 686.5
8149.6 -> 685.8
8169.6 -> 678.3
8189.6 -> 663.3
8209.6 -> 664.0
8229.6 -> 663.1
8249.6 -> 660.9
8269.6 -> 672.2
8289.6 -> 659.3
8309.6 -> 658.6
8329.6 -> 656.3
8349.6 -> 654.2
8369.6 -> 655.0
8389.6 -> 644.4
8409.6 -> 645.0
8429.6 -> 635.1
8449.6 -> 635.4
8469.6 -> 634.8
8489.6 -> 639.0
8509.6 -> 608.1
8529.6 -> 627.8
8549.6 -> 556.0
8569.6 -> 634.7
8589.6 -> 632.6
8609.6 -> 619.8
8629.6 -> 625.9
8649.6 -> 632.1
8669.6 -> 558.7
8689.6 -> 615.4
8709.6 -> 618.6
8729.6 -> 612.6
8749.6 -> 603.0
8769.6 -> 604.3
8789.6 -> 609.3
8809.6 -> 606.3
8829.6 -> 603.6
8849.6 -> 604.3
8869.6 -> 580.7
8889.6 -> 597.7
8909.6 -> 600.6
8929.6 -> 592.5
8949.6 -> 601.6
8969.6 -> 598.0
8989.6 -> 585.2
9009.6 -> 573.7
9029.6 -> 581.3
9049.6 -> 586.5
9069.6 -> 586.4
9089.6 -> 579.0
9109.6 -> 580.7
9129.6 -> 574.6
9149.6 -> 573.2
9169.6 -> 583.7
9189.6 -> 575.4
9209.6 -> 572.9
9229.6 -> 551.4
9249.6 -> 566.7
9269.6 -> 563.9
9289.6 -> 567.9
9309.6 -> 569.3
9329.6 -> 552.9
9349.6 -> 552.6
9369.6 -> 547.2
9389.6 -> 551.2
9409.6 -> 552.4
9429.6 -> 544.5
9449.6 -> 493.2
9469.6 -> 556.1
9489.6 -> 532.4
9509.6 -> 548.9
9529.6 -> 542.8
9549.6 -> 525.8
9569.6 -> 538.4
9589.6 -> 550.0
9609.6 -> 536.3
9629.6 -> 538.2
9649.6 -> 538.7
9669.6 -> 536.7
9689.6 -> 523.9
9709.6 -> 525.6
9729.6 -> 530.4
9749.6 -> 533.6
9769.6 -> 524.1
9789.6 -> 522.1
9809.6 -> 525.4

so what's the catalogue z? 0.00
